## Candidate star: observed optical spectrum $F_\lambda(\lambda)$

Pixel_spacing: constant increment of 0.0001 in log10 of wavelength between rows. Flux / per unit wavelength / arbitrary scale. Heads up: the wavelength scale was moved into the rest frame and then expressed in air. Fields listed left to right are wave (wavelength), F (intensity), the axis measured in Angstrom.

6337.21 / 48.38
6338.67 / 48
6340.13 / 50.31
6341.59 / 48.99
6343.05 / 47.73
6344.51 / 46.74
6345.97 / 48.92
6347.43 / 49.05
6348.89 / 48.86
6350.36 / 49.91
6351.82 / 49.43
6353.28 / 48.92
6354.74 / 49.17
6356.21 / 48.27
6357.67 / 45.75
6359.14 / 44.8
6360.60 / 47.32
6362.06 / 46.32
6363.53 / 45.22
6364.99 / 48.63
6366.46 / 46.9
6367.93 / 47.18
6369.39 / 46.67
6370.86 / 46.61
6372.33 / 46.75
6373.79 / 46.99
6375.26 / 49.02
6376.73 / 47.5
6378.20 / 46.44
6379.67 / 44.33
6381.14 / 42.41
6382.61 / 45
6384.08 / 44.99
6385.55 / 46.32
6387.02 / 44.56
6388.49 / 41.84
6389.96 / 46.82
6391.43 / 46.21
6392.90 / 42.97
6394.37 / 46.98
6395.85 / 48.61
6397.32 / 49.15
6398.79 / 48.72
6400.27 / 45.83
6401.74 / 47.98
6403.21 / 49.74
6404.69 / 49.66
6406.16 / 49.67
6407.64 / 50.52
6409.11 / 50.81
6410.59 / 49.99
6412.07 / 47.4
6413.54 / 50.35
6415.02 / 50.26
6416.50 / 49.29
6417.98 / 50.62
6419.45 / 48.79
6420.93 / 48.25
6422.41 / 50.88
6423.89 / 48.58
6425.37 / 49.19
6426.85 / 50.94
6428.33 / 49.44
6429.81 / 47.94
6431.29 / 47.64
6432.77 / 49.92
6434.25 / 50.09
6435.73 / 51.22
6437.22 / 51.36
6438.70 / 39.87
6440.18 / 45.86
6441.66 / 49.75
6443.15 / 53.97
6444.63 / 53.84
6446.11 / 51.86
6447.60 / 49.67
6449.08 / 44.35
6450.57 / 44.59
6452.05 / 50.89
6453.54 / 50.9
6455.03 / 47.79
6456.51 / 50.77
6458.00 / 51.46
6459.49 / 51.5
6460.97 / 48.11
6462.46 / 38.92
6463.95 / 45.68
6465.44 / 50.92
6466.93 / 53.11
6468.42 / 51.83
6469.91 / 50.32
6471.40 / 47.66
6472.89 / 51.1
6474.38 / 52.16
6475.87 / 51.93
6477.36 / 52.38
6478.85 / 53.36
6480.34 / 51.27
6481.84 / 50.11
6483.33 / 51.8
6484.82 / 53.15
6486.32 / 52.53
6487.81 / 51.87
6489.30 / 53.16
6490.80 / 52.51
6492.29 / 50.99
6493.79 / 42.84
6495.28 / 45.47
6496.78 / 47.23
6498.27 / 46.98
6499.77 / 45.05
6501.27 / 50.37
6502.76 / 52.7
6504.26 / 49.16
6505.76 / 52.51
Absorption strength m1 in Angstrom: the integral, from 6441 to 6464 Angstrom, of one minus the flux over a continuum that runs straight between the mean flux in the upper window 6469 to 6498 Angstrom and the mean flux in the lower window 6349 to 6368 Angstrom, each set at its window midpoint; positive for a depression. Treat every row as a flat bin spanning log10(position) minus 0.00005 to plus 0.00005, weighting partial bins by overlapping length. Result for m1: 0.3 Angstrom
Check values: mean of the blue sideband 47.6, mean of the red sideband 50.6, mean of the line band 49.1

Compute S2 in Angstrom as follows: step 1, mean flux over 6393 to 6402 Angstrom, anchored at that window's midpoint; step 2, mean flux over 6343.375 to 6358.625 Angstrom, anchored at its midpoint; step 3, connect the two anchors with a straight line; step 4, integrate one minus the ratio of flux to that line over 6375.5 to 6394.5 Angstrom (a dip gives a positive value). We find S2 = 1.04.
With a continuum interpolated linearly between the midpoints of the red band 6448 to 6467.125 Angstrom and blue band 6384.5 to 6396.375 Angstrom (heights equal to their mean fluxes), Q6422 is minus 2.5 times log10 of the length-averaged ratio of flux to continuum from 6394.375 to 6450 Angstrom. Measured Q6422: -0.05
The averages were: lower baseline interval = 45.5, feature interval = 49.2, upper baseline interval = 48.3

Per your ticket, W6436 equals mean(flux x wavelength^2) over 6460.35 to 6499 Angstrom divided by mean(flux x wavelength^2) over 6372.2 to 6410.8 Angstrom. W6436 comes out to 1.09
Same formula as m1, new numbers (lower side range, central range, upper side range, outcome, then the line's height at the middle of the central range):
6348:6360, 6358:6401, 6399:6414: 2.1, 48.6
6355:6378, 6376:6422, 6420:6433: 0.6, 48.1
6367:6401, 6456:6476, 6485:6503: -0.4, 48.5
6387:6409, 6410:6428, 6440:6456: -0.4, 48.4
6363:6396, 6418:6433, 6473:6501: -0.4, 47.8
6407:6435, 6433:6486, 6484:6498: -0.1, 49.7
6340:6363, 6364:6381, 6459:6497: 0.6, 48.4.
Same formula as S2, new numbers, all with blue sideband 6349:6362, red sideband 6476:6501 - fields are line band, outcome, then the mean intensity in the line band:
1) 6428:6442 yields 0.3 Angstrom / 48.3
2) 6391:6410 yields 0.1 Angstrom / 48.3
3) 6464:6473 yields -0.1 Angstrom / 50.4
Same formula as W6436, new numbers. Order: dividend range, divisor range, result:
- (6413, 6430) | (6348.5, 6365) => 1.06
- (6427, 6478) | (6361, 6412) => 1.07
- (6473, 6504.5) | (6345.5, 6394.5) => 1.12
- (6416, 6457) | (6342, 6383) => 1.07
